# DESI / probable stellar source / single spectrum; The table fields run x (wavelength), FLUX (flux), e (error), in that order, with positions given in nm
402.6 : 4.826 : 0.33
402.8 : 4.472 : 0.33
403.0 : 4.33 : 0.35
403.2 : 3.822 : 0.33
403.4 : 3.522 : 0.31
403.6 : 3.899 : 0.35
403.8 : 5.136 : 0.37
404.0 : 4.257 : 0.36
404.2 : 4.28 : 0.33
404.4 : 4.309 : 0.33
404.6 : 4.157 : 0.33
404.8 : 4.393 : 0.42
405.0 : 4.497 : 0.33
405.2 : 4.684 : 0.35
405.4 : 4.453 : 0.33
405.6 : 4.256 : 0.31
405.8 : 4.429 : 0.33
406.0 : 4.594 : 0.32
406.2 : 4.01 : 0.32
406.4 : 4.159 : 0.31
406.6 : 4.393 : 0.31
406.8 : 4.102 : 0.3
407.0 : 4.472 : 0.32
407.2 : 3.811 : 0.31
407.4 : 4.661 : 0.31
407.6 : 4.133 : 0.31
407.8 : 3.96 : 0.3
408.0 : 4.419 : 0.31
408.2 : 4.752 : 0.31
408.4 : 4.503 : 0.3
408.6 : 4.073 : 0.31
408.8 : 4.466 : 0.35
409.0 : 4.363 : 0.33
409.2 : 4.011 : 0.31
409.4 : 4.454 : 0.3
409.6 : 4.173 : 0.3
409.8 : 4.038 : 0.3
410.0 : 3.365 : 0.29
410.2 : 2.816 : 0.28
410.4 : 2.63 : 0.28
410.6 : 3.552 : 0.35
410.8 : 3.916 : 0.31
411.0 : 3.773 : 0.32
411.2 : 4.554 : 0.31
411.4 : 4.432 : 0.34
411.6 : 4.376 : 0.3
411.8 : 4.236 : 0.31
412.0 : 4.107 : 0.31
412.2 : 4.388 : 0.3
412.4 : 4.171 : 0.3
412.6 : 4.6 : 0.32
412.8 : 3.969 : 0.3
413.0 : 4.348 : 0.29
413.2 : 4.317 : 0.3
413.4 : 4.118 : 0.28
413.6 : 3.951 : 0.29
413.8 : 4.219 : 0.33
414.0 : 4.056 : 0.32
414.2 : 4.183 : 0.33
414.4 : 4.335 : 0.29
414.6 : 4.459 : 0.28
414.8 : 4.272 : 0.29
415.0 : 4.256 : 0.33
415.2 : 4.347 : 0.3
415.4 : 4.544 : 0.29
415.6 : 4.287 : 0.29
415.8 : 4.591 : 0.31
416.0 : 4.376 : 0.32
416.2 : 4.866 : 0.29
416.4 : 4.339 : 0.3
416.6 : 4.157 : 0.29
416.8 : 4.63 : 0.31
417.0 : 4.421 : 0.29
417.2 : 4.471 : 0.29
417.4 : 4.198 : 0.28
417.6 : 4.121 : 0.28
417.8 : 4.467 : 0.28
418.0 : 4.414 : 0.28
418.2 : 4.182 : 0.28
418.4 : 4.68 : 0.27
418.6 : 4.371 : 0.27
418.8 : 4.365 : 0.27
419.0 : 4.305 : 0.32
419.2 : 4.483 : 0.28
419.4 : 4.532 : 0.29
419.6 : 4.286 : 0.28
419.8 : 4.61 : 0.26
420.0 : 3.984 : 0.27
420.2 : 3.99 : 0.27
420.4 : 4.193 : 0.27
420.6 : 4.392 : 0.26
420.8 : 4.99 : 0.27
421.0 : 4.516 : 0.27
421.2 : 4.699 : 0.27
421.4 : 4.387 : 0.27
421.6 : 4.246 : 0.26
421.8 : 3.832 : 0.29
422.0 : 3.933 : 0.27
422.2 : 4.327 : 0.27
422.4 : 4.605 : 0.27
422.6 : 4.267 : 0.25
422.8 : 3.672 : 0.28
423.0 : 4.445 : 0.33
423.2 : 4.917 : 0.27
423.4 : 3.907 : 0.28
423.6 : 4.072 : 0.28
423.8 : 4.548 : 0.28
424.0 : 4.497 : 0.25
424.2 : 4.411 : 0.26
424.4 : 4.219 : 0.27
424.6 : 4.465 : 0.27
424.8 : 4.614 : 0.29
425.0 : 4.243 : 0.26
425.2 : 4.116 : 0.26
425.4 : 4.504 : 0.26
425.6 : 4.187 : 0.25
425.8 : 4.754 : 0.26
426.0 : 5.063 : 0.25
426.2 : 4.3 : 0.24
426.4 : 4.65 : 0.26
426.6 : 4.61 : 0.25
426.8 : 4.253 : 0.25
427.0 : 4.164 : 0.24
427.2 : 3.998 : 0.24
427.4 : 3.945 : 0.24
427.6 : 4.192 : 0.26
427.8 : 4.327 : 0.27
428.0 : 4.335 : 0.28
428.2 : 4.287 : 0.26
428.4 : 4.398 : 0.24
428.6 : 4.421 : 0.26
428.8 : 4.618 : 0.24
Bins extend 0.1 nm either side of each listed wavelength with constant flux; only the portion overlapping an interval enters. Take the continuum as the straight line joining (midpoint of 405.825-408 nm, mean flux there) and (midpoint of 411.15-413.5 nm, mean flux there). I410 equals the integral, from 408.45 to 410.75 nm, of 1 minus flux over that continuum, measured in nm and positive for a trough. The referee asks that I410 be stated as 0.24 nm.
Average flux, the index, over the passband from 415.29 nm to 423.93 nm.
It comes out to 4.36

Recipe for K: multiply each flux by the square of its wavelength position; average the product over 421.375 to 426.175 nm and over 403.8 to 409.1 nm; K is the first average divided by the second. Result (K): 1.1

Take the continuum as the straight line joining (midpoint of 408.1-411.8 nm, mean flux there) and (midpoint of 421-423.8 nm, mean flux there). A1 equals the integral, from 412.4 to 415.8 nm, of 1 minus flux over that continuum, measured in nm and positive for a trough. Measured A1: -0.14 nm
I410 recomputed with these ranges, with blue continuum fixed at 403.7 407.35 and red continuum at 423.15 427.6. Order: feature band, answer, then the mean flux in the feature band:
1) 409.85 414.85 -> 0.37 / 4.04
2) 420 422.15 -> 0.03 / 4.3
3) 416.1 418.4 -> -0.02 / 4.4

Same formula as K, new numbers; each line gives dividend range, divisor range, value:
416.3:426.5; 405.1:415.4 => 1.10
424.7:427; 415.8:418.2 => 1.06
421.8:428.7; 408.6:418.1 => 1.09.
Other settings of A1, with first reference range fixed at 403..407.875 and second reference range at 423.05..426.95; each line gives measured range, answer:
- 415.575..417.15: -0.04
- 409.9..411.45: 0.26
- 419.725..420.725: 0.03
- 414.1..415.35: 0.01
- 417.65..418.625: -0.01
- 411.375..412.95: 0.02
